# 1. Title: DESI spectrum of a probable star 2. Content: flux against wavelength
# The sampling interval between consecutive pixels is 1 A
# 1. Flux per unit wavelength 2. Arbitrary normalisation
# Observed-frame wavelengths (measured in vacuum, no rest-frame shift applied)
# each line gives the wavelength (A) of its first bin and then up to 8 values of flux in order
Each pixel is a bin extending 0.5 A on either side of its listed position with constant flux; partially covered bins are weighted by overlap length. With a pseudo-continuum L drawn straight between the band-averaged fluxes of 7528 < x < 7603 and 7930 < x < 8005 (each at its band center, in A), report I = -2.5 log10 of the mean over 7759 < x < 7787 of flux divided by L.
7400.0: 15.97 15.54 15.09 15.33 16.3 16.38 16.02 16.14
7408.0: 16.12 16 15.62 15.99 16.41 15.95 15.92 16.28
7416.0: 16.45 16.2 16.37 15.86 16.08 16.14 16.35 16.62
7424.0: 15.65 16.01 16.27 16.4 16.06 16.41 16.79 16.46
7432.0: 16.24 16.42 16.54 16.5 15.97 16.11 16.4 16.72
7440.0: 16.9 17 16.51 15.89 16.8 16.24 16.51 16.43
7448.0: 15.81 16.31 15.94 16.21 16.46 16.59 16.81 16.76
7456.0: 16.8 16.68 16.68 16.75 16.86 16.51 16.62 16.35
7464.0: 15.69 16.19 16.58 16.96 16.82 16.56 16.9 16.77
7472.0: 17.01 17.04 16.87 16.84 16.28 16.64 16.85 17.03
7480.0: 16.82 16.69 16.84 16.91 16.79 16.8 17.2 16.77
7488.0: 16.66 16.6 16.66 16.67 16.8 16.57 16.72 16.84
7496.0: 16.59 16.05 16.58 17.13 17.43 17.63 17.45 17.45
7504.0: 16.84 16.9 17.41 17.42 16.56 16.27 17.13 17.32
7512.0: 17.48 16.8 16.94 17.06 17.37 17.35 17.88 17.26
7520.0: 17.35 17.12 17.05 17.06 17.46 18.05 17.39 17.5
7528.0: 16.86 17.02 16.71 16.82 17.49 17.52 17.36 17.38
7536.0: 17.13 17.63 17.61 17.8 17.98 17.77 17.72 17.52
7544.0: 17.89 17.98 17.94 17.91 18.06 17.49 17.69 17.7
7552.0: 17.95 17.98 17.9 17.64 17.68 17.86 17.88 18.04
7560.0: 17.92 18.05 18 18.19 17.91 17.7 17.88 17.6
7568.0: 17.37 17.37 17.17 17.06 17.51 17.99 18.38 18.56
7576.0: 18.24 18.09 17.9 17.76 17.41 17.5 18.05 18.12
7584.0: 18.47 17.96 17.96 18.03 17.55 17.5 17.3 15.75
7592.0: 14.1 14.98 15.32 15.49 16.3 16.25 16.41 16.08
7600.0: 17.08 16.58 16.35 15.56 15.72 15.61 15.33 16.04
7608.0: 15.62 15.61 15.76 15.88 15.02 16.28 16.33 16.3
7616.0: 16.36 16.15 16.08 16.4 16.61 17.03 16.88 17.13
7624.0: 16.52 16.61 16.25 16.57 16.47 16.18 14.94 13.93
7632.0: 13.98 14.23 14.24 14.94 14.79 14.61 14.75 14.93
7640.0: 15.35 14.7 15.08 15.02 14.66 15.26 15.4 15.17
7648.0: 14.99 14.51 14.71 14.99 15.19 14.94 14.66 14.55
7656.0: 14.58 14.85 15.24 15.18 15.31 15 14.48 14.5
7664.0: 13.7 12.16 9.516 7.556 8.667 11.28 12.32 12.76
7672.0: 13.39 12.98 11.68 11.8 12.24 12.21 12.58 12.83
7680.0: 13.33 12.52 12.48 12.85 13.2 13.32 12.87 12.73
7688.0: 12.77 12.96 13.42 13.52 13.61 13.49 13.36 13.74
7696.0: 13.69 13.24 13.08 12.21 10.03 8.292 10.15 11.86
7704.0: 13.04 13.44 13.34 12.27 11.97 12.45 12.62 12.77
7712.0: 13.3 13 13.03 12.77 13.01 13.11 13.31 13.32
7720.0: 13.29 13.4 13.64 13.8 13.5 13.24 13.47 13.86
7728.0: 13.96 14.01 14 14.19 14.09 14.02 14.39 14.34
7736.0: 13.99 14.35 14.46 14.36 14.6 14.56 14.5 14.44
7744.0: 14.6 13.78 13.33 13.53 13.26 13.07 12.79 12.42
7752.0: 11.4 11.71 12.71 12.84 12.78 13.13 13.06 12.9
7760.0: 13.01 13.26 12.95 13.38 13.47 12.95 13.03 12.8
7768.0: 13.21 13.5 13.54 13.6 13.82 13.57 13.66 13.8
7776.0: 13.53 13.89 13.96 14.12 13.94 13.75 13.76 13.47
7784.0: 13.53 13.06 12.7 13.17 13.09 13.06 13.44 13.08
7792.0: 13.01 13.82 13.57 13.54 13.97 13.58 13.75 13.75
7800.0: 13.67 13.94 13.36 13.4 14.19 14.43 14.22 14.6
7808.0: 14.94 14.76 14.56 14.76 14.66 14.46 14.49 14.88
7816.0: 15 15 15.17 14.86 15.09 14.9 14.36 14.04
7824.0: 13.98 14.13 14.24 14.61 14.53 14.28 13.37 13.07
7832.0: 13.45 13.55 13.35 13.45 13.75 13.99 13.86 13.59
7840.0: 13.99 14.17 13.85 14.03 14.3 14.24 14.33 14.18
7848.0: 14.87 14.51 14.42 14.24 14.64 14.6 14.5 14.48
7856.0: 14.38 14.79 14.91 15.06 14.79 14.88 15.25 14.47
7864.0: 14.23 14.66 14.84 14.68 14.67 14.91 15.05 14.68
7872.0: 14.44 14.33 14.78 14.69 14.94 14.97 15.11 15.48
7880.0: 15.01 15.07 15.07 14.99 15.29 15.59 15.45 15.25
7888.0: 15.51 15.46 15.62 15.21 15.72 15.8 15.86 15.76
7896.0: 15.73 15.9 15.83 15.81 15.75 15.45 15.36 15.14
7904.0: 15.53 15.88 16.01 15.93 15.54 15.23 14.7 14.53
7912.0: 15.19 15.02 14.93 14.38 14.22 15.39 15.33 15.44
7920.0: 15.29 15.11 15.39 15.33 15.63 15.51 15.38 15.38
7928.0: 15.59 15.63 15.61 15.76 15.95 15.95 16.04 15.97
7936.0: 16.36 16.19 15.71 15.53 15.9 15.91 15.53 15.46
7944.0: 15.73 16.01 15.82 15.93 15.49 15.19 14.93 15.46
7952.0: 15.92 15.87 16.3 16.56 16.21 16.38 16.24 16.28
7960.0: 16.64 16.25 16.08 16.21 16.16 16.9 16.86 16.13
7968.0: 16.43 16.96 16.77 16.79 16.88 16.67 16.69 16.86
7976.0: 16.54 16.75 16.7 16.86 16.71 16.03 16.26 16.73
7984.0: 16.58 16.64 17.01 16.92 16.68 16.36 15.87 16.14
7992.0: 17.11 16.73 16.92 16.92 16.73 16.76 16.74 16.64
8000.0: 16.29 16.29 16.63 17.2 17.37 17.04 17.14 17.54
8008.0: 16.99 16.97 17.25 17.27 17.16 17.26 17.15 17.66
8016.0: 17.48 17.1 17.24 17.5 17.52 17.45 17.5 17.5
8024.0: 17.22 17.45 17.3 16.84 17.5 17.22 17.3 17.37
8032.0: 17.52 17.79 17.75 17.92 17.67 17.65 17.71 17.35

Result 0.25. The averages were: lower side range 17.4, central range 13.4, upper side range 16.3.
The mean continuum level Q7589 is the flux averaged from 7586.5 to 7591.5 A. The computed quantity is 17.2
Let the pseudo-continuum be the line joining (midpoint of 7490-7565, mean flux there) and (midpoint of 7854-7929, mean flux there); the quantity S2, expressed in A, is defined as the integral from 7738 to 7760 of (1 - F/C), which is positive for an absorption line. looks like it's 3.70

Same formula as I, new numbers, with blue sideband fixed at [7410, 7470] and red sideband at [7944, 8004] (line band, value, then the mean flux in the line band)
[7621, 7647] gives 0.071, 15.4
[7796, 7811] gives 0.165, 14.1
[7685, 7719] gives 0.278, 12.7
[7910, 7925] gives 0.093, 15.1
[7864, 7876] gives 0.121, 14.7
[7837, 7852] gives 0.158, 14.2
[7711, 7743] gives 0.191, 13.8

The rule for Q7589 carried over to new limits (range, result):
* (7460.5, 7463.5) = 16.5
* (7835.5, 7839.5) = 13.8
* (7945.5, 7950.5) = 15.5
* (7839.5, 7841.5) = 14.1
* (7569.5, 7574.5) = 17.6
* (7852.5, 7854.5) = 14.6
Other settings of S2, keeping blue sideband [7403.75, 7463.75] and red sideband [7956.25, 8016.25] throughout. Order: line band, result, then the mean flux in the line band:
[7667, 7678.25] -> 3.2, 11.8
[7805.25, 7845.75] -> 5.7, 14.3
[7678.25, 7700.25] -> 4.7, 13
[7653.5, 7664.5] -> 1.2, 14.7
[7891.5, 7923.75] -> 2.5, 15.4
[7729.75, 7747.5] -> 2.5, 14.2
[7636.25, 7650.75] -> 1.4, 14.9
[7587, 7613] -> 0.7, 16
